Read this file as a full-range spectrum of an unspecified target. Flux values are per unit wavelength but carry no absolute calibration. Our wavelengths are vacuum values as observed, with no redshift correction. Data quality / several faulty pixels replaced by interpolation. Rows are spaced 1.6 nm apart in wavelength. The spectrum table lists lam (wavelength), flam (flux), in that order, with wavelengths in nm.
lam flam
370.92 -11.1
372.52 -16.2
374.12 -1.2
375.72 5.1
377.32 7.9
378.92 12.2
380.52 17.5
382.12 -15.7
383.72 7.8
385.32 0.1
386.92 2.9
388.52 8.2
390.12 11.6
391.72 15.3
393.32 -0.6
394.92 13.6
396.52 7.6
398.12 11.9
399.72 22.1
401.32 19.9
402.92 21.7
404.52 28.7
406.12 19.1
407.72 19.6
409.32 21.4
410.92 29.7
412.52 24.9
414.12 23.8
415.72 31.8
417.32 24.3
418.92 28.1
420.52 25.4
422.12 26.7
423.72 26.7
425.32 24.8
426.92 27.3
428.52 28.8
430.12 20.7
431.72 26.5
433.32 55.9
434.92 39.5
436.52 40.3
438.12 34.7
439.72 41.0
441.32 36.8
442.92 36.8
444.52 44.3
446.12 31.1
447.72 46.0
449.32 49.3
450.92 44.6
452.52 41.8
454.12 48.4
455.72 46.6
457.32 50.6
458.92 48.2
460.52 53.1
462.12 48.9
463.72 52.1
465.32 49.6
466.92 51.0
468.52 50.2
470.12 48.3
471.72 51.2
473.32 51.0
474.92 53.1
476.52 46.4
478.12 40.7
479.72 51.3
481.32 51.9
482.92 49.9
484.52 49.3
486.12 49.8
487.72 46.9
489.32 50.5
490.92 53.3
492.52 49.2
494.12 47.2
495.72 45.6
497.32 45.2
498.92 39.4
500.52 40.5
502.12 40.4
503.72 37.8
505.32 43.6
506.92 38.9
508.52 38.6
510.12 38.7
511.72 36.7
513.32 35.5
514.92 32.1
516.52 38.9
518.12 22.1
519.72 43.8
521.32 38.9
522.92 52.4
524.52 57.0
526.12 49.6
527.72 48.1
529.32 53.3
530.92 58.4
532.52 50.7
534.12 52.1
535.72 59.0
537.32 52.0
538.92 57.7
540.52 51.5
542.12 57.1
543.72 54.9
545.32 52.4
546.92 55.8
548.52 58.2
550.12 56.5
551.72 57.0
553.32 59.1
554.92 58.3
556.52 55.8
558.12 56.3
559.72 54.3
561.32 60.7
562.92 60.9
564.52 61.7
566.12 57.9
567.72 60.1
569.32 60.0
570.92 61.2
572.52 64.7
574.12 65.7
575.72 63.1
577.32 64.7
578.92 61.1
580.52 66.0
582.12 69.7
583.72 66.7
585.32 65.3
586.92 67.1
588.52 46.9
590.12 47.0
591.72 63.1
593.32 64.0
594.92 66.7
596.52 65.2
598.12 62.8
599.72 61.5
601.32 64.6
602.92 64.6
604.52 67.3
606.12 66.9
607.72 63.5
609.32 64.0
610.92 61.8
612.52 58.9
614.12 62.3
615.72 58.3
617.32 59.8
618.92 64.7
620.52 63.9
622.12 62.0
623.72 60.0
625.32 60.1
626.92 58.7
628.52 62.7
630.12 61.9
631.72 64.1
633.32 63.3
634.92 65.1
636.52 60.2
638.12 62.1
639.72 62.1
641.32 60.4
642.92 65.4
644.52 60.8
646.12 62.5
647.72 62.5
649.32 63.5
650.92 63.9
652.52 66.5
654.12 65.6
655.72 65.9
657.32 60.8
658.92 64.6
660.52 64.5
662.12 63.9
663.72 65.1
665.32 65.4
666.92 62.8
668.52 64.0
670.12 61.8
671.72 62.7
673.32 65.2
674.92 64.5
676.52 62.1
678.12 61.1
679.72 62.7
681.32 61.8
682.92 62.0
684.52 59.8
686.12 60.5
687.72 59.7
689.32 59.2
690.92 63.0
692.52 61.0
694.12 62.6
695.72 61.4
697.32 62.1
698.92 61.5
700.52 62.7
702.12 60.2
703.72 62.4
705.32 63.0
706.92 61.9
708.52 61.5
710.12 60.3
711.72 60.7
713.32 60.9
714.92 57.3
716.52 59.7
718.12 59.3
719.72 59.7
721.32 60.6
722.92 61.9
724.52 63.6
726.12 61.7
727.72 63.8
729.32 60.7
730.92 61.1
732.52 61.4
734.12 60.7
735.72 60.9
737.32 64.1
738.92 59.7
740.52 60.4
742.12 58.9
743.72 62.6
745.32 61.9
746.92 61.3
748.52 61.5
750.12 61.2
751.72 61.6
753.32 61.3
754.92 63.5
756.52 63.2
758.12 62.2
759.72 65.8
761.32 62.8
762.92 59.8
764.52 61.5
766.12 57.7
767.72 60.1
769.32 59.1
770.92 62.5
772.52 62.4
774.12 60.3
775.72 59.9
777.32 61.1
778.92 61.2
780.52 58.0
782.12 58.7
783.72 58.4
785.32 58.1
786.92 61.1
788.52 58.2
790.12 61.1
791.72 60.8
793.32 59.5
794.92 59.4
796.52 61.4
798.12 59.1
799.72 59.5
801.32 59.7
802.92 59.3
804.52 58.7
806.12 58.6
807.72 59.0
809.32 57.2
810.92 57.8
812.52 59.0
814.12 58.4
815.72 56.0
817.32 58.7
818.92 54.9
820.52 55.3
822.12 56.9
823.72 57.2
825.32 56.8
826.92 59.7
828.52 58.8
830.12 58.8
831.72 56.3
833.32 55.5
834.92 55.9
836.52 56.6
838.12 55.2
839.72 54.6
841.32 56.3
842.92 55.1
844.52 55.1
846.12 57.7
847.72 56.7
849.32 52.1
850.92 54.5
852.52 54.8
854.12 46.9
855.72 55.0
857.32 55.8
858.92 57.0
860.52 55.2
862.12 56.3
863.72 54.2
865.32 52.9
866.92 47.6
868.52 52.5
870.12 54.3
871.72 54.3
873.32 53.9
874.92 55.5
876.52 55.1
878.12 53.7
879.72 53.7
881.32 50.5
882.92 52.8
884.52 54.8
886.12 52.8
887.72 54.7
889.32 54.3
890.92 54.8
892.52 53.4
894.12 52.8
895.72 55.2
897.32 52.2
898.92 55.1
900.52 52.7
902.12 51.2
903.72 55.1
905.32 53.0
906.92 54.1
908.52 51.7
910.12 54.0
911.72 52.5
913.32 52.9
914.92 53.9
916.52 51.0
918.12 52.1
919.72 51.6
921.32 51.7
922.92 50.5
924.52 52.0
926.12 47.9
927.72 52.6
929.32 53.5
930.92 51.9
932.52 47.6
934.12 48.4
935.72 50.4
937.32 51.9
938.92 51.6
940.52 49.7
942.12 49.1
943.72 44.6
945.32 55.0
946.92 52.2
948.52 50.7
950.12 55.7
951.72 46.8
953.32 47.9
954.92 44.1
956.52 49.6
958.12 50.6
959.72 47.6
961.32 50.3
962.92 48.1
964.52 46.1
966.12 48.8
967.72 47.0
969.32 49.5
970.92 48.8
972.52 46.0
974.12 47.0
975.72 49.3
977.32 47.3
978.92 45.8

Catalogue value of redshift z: 0.000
